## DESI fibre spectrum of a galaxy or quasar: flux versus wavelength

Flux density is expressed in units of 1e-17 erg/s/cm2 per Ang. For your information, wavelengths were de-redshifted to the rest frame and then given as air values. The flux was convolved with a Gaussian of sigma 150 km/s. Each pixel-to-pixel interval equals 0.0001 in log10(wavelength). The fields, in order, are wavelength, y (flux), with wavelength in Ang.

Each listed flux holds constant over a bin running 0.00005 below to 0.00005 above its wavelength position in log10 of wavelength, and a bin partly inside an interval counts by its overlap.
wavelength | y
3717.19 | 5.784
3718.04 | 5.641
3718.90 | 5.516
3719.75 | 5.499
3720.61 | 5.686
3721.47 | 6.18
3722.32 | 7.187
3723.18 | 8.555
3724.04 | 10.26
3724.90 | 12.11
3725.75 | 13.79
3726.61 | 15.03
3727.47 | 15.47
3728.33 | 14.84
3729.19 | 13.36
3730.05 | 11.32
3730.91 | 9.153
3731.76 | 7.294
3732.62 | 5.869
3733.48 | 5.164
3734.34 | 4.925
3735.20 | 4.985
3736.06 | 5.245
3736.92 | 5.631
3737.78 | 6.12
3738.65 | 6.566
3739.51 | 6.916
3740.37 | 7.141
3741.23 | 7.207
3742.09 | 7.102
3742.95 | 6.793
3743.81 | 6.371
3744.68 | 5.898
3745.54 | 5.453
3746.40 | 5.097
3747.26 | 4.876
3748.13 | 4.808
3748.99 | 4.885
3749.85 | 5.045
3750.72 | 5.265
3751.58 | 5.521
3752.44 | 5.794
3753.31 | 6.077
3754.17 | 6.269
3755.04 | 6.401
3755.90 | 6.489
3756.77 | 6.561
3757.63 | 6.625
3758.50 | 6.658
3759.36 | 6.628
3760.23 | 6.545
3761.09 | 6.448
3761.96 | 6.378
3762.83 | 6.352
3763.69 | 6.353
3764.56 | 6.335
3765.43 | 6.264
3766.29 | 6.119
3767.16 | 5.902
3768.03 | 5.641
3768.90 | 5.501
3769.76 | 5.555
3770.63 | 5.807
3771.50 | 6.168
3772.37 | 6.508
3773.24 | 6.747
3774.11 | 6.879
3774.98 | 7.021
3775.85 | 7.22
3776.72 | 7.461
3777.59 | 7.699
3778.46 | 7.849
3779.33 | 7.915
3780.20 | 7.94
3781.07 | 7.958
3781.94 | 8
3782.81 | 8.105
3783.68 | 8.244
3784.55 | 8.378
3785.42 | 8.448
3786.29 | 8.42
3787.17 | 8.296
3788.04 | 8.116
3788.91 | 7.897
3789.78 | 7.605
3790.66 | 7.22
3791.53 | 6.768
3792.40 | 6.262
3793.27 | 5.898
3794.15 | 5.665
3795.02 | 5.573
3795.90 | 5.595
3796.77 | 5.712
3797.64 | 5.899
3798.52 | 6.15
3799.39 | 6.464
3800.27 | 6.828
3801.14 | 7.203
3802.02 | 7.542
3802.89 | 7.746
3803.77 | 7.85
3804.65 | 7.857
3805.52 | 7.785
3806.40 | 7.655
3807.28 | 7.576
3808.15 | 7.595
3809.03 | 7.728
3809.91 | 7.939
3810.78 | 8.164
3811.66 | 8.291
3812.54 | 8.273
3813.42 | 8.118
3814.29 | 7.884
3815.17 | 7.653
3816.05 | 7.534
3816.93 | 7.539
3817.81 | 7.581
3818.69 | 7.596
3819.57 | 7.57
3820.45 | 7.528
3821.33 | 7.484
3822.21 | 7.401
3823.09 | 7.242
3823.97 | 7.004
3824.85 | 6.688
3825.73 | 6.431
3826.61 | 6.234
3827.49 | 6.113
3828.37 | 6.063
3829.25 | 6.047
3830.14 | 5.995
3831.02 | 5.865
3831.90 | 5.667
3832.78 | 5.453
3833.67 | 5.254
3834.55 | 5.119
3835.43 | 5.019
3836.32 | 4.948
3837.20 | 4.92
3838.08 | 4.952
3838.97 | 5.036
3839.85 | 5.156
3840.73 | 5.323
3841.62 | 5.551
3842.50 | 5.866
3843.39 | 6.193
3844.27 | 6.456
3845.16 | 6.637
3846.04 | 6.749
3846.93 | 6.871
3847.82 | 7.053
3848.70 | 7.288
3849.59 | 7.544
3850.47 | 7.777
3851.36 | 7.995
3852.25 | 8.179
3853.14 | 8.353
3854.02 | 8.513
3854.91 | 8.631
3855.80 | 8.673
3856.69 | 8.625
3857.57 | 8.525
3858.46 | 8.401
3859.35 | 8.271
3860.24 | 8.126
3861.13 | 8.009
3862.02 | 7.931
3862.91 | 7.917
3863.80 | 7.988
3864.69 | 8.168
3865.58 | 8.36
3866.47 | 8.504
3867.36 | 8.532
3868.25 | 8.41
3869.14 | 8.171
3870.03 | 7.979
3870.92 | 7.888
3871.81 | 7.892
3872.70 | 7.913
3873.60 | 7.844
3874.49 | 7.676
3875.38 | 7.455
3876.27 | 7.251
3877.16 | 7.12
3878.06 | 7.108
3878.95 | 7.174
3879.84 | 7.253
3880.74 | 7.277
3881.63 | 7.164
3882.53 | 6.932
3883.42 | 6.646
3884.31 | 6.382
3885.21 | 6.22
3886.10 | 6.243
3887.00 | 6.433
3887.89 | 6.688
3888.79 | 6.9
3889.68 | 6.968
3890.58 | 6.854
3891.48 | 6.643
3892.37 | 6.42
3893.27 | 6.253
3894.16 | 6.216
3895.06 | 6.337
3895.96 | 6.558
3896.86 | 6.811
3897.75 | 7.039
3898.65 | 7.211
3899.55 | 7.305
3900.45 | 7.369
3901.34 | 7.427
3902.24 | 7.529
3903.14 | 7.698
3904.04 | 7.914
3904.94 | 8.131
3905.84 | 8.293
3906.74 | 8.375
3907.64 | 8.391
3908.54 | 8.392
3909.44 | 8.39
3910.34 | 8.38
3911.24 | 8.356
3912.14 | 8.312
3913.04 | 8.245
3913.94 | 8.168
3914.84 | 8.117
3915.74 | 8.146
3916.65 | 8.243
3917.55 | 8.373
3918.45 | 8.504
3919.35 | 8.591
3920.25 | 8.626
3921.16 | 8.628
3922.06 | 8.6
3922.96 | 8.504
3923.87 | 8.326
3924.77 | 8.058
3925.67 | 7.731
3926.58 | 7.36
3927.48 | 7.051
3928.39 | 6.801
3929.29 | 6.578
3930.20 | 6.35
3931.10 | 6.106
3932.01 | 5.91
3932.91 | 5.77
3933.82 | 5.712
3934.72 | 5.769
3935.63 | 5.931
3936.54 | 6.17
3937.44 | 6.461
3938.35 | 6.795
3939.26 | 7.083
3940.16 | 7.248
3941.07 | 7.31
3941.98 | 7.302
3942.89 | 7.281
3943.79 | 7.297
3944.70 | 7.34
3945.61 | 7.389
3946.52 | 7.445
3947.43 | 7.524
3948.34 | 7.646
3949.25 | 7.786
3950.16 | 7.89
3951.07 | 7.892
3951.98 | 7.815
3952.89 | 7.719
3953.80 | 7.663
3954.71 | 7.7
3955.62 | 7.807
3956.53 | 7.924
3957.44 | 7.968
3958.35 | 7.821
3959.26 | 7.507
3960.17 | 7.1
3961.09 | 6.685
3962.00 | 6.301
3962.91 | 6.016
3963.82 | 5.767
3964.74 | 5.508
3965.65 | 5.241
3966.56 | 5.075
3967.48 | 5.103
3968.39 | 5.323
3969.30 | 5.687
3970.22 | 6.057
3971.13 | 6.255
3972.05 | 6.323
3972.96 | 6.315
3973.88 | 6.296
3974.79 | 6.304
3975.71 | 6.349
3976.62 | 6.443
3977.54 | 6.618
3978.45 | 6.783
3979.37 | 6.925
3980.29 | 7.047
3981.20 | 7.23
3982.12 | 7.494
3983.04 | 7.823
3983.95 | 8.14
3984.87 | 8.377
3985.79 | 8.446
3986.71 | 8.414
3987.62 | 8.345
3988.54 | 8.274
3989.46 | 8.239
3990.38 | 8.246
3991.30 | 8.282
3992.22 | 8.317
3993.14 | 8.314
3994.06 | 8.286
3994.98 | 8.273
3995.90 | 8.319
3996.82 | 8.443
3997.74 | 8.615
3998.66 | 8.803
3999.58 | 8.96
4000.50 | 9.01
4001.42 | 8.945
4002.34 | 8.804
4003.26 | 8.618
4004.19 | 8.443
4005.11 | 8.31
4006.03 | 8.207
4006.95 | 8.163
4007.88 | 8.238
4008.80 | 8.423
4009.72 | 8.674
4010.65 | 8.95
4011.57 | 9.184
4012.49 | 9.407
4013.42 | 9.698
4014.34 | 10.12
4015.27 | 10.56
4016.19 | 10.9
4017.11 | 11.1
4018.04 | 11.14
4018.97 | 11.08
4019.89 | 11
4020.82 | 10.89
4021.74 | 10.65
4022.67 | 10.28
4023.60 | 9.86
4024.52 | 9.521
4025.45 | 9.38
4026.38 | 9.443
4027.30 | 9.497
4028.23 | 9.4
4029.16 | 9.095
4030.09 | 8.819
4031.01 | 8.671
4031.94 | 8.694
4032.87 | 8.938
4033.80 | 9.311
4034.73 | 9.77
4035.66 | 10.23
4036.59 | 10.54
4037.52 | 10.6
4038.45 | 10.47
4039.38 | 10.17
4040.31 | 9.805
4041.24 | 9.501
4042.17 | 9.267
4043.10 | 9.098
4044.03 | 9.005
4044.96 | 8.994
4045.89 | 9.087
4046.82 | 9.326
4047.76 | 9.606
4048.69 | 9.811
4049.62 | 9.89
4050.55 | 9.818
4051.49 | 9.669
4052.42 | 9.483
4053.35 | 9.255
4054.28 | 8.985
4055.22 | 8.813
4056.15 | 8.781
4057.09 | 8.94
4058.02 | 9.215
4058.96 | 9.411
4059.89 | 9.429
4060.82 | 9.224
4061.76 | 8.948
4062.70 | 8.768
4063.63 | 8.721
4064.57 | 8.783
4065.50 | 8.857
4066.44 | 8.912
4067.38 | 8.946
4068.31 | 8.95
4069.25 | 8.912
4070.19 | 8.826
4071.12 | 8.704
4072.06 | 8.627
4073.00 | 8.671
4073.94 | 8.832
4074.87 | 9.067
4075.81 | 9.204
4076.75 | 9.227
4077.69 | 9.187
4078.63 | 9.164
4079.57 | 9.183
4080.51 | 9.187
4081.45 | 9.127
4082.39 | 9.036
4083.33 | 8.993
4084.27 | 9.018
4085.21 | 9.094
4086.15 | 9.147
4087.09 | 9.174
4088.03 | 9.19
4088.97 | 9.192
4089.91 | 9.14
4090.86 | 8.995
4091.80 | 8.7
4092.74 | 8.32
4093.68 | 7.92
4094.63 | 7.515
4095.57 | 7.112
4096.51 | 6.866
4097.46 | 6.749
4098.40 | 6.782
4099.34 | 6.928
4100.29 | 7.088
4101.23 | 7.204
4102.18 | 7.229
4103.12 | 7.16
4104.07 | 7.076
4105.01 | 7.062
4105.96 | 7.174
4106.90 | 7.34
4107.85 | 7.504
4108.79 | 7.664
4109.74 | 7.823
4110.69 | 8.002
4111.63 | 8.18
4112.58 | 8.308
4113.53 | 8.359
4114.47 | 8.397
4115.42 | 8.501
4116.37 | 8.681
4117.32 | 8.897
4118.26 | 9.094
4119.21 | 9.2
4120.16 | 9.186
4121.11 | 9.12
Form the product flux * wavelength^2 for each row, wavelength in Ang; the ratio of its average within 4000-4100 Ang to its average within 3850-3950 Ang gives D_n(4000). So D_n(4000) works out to 1.3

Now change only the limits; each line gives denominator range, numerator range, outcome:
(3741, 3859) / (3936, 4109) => 1.38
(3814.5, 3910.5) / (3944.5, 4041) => 1.24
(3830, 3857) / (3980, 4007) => 1.38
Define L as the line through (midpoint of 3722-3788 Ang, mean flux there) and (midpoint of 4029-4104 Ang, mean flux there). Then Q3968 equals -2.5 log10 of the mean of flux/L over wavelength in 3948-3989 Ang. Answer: 0.20 mag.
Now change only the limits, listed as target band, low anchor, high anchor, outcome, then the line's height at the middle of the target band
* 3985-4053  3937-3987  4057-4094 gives -0.163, 7.99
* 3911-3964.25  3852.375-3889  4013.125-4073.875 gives 0.138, 8.4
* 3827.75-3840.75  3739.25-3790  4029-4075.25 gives 0.327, 7.3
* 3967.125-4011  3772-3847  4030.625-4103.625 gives 0.081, 8.3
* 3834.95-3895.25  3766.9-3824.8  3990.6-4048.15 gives 0.107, 7.9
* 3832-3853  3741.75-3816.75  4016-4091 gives 0.202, 7.42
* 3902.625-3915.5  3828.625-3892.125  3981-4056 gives -0.069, 7.71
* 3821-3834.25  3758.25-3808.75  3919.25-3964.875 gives 0.119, 7.04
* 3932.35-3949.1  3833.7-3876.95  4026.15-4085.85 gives 0.181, 8.12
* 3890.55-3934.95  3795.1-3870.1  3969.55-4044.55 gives 0.051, 7.87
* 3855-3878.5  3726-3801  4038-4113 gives -0.069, 7.54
